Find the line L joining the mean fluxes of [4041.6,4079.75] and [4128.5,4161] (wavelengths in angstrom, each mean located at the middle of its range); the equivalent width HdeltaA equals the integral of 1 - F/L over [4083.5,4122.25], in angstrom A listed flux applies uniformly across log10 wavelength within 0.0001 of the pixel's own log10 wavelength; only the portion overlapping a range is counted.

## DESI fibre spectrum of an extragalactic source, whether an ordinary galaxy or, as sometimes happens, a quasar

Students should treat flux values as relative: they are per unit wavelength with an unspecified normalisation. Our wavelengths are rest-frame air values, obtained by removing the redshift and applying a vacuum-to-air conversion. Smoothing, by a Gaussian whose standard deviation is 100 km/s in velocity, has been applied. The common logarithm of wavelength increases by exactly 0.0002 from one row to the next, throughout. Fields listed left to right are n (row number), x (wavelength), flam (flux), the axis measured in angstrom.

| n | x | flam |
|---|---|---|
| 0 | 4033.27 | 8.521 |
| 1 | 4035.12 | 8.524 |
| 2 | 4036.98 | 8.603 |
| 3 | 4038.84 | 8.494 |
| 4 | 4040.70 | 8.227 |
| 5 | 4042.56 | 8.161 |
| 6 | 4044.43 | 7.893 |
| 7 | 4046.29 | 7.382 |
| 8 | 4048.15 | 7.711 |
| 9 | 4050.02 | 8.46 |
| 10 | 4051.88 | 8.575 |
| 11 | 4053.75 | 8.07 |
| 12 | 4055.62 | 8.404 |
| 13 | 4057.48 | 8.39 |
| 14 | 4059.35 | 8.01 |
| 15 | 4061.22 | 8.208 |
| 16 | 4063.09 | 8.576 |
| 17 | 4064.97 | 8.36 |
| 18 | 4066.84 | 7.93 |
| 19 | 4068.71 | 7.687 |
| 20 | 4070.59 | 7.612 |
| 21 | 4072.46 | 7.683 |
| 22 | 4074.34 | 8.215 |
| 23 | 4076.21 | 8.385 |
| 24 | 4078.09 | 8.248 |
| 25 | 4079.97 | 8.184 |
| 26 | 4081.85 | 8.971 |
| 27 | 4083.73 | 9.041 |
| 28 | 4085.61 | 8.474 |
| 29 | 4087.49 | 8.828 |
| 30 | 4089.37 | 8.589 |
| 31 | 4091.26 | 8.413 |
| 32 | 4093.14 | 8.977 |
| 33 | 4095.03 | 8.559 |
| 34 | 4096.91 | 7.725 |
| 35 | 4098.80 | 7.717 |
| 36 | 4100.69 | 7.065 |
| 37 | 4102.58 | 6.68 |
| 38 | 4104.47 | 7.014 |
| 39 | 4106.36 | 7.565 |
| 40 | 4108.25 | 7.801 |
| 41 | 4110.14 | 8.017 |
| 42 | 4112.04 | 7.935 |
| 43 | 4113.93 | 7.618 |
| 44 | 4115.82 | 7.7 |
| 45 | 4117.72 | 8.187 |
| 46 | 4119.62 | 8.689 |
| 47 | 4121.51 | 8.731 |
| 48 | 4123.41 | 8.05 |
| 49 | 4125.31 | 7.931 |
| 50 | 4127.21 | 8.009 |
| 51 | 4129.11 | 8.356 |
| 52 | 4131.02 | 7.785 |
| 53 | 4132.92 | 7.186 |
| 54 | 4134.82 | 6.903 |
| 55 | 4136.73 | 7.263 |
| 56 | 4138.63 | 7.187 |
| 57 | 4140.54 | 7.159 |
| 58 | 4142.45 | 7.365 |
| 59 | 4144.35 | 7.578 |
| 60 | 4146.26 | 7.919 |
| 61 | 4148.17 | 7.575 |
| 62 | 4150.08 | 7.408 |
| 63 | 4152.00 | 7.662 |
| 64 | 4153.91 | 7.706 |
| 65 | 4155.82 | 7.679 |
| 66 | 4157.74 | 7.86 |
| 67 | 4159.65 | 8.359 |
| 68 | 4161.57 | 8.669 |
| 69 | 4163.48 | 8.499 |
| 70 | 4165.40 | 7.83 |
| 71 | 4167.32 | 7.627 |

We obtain -0.97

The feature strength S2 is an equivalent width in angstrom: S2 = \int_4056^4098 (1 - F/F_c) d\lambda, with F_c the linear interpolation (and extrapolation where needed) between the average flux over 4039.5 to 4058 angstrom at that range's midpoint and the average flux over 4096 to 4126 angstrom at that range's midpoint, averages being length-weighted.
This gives -1.9 angstrom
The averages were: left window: 8.13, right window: 7.78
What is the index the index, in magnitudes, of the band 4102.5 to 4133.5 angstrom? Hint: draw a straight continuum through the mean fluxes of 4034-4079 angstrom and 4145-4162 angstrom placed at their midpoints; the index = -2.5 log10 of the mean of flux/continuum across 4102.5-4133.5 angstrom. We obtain 0.01 mag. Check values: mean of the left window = 8.16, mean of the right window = 7.84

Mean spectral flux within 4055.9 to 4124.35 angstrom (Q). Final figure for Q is 8.11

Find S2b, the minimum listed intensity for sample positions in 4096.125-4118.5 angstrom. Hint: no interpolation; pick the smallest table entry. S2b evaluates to 6.68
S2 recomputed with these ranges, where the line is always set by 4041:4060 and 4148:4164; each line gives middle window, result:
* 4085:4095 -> -0.8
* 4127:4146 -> 1.2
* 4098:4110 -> 1.0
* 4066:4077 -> 0.2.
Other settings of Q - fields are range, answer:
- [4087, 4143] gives 7.83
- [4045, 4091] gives 8.25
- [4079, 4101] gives 8.42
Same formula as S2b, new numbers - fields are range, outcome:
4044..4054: 7.382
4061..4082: 7.612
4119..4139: 6.903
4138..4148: 7.159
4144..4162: 7.408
